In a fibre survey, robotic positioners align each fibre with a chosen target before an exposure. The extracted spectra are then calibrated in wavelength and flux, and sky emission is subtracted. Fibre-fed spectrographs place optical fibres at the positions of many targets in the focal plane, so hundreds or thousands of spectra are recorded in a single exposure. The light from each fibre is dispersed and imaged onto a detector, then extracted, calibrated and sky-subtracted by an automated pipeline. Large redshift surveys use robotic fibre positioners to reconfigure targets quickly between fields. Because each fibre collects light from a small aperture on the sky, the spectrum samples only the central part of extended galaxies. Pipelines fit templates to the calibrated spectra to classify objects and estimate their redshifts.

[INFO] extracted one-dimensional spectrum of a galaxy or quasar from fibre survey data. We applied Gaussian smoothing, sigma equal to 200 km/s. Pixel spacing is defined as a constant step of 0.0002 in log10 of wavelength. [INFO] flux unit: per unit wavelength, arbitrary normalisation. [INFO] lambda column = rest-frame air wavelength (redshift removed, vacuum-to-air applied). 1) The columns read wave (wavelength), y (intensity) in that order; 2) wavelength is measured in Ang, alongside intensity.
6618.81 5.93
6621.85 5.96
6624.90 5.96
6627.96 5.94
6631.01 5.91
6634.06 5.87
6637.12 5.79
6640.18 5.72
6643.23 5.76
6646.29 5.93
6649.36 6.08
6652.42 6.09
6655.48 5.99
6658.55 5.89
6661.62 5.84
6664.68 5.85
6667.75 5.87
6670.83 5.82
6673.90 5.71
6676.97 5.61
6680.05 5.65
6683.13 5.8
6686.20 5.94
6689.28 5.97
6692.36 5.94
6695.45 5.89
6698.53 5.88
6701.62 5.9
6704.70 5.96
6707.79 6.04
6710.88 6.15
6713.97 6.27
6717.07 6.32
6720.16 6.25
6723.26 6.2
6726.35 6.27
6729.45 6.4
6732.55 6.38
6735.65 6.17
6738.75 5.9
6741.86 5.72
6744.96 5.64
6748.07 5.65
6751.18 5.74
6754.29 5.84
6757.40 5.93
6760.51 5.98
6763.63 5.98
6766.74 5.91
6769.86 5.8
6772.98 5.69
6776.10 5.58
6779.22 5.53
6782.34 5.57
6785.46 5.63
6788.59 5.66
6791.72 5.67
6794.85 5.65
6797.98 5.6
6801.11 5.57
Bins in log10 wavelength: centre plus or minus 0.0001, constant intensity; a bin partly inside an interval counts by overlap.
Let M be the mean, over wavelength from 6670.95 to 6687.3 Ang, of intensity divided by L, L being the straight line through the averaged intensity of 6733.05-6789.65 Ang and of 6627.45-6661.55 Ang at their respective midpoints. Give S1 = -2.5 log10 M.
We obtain 0.02 mag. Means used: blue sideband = 5.9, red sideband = 5.79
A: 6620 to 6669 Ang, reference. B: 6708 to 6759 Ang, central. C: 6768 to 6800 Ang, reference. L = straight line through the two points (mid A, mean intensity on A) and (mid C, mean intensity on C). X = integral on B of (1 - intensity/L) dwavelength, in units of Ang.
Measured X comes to -2.8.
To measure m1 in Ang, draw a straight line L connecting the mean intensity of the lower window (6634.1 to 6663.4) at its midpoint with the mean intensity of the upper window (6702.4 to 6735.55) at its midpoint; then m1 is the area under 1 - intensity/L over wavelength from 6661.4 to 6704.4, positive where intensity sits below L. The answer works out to 1.5 Ang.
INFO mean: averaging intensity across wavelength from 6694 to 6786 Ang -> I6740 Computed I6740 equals 5.94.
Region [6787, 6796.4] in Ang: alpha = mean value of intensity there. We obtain 5.65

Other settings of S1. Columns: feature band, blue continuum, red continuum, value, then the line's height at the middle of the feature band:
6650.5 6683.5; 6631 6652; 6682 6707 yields 0.012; 5.9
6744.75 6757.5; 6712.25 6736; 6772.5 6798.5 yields 0.044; 5.99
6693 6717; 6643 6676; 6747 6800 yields -0.037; 5.83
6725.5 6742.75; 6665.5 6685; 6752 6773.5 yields -0.057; 5.84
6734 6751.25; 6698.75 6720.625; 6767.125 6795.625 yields 0.016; 5.9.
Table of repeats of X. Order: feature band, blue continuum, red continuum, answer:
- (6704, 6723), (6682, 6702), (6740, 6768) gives -1.0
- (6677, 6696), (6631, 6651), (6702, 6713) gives 0.5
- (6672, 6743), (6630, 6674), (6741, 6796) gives -2.5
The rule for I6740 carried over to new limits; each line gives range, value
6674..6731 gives 6.02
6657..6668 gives 5.86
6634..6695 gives 5.86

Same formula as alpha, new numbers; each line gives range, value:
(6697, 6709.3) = 5.95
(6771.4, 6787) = 5.6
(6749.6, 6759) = 5.84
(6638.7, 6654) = 5.92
